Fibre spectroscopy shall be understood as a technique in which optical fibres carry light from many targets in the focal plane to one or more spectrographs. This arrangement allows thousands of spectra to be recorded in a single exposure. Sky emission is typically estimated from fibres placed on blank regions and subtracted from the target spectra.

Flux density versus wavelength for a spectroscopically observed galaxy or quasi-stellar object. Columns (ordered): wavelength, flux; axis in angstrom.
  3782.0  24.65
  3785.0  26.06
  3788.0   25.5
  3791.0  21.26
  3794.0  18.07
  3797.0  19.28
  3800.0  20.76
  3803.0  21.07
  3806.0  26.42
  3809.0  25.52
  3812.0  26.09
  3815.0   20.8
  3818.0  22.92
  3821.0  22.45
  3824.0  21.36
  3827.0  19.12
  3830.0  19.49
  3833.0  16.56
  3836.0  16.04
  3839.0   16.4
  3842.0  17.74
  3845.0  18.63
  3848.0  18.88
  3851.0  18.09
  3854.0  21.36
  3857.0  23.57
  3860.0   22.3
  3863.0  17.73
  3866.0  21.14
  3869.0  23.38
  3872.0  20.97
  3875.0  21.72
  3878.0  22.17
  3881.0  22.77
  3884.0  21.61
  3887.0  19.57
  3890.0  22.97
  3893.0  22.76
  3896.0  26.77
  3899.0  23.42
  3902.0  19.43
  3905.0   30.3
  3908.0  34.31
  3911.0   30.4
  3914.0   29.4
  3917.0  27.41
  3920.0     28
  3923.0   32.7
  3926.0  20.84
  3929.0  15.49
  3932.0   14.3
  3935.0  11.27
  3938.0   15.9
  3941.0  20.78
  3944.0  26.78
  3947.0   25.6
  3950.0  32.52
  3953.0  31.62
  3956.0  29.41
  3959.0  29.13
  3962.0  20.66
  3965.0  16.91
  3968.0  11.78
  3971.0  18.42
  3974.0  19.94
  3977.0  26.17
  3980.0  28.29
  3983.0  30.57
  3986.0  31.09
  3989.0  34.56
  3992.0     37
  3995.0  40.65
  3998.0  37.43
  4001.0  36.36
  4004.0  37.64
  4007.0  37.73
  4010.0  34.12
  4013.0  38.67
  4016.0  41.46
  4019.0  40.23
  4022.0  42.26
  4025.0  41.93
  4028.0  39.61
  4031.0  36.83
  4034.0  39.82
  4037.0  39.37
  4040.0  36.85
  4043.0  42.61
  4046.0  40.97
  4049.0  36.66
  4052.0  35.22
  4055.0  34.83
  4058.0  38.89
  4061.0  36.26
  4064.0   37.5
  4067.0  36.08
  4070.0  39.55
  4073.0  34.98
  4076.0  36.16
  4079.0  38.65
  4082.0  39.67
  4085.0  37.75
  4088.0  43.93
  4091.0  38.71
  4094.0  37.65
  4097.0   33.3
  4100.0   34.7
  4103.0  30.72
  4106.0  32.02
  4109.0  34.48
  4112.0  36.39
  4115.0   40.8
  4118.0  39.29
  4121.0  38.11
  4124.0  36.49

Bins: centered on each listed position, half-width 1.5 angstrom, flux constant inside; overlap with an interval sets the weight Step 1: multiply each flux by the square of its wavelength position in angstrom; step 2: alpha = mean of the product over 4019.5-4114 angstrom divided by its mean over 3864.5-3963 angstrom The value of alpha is 1.7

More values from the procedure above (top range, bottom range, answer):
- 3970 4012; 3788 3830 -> 1.62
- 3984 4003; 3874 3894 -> 1.74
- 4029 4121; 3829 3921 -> 1.84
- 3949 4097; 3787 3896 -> 1.82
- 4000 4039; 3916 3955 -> 1.74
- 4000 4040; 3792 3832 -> 1.99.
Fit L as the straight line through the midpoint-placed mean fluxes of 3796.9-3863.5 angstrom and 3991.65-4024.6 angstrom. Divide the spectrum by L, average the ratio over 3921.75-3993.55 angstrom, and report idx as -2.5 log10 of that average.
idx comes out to 0.36 mag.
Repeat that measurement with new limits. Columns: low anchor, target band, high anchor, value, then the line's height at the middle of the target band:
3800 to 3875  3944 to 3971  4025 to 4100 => 0.21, 30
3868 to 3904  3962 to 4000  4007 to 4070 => 0.19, 32.4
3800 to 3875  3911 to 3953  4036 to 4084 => 0.18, 28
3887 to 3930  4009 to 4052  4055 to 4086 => -0.14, 34.6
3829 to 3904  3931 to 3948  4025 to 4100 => 0.39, 27.1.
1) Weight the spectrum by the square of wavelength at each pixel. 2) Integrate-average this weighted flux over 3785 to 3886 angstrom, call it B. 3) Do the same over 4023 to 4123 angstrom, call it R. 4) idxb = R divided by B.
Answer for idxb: 2.02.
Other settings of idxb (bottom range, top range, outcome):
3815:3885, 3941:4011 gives 1.53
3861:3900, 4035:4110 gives 1.85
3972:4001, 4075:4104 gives 1.23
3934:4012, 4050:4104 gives 1.39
